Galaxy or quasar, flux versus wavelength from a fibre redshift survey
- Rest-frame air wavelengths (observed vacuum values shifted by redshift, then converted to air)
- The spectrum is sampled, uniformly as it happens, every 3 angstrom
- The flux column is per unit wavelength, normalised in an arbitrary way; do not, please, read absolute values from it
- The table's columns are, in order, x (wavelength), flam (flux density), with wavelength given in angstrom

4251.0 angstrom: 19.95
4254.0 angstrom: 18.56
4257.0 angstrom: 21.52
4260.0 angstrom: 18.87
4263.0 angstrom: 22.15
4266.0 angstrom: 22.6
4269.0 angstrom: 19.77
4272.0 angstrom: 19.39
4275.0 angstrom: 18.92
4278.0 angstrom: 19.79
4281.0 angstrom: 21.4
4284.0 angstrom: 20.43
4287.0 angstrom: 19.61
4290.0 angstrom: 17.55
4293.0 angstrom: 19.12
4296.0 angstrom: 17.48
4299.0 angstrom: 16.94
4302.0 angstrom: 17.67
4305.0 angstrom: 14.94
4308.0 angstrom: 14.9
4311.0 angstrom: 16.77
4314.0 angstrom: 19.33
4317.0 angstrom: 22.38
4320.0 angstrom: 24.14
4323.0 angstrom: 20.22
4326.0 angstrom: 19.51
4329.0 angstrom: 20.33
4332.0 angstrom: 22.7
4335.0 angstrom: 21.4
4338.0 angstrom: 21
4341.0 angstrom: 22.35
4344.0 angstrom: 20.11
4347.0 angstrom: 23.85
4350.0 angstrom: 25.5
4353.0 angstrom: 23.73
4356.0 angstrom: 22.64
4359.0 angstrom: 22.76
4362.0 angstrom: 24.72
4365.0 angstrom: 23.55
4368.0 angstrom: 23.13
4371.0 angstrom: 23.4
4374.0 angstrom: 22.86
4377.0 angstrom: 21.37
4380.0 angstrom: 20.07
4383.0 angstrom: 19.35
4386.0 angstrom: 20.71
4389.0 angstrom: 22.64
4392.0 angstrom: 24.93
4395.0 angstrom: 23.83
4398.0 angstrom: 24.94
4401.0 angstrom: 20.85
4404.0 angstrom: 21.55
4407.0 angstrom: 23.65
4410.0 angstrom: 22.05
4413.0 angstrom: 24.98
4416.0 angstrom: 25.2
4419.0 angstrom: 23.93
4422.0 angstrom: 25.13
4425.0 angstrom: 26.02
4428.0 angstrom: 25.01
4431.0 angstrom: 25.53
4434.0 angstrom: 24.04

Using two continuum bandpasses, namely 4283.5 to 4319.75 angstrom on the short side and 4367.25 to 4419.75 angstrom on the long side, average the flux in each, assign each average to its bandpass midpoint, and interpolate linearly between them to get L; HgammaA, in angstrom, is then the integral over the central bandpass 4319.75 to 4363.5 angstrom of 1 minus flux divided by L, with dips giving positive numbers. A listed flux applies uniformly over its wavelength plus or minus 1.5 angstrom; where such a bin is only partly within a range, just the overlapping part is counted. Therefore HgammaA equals -4.5 angstrom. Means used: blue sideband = 18.2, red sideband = 22.7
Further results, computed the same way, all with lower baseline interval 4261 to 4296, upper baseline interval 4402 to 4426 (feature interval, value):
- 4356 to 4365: -0.5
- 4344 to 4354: -0.8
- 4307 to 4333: 1.4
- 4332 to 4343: 0.0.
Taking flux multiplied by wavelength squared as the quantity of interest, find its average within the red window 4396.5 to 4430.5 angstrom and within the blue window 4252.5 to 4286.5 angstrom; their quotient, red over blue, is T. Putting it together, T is 1.26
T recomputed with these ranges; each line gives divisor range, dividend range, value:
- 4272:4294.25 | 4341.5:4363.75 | 1.23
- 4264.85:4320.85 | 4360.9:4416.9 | 1.25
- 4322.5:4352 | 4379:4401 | 1.05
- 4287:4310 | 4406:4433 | 1.52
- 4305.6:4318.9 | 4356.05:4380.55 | 1.28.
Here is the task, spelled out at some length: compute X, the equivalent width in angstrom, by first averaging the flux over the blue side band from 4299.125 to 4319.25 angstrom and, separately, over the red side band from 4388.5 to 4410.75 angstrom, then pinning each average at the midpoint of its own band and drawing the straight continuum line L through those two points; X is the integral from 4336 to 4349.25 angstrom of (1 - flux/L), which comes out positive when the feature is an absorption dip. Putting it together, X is -1.5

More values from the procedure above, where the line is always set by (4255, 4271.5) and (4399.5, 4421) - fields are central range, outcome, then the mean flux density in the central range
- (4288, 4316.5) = 5.36 angstrom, 17.4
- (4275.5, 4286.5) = 0.41 angstrom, 20.3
